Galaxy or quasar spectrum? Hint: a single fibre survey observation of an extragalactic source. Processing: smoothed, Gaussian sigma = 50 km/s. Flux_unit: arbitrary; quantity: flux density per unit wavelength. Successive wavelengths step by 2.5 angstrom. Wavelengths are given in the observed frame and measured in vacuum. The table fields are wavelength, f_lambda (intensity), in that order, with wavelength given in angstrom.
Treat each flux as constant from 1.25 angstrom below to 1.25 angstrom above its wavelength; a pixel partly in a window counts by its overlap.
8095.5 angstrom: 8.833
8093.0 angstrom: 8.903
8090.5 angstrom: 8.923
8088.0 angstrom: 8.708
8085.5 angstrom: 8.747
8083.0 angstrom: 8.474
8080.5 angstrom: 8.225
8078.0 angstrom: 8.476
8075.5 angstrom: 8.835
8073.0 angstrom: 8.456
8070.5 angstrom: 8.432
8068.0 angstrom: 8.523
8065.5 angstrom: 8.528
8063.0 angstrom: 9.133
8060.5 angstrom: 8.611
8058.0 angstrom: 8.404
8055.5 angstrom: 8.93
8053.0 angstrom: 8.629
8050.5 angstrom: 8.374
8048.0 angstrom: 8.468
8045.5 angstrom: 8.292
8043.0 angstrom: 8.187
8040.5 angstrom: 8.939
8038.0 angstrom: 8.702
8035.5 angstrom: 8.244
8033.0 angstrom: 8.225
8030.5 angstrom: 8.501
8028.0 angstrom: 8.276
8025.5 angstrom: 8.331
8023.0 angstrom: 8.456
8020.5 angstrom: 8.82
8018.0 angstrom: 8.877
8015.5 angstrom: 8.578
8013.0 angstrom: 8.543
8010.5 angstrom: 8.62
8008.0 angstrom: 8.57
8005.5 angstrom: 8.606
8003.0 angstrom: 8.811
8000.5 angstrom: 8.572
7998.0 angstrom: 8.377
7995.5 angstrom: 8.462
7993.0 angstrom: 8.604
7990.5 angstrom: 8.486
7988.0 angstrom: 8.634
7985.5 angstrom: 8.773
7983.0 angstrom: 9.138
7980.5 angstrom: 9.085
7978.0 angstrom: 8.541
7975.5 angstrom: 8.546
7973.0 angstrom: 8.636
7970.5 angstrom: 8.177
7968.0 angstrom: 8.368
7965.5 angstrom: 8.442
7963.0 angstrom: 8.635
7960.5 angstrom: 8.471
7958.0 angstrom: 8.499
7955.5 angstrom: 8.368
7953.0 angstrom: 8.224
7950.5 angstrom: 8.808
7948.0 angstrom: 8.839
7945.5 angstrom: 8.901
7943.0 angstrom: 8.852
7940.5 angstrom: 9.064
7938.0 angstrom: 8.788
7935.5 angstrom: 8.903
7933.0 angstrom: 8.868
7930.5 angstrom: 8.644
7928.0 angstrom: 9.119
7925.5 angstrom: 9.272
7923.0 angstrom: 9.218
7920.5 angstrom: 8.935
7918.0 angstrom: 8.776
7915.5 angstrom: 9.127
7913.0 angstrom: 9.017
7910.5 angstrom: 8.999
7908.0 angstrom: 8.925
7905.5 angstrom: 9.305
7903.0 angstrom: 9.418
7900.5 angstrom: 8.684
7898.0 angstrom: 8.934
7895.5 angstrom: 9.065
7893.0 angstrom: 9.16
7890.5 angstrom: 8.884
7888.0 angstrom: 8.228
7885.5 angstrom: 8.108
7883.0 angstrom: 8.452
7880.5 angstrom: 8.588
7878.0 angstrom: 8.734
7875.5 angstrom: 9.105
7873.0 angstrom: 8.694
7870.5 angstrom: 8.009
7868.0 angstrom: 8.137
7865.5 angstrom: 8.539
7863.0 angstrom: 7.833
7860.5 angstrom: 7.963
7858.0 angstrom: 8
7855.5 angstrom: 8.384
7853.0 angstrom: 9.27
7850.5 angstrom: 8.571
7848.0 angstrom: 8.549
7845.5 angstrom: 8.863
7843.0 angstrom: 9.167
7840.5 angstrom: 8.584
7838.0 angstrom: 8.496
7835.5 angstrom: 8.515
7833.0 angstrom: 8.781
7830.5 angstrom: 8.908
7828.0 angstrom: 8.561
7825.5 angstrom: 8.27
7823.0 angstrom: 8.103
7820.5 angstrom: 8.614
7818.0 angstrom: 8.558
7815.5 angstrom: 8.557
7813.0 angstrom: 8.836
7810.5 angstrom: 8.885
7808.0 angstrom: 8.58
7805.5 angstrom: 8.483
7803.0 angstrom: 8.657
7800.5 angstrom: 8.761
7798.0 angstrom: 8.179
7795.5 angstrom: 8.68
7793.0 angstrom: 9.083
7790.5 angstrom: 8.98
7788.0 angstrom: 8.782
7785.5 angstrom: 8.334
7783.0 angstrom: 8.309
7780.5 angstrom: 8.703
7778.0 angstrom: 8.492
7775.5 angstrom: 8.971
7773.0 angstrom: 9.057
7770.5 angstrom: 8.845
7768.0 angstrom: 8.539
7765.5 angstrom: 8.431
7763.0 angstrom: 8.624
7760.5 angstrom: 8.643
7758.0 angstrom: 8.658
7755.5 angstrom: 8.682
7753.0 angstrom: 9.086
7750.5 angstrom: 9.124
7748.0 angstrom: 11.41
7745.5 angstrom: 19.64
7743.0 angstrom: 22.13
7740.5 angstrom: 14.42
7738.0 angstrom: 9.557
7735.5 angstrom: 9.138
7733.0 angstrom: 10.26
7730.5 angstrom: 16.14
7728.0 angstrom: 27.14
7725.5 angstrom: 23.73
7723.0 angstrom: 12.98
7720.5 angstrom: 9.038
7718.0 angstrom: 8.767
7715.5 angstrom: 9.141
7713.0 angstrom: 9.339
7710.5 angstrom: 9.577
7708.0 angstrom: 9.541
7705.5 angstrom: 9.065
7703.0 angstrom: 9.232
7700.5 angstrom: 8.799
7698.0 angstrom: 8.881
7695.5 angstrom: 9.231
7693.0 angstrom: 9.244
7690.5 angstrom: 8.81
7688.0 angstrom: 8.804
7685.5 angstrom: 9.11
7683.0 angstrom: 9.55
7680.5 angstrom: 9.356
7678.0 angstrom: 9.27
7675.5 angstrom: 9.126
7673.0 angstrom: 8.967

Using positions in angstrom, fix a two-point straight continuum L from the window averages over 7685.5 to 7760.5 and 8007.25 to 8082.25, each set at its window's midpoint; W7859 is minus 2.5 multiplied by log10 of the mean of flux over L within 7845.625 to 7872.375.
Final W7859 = 0.23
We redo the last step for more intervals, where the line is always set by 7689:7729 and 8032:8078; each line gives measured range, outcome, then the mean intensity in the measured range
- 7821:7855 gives 0.19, 8.66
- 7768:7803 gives 0.22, 8.7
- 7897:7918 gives 0.08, 9.04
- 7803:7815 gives 0.21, 8.68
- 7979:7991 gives 0.03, 8.84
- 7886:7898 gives 0.12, 8.8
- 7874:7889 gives 0.16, 8.54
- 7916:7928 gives 0.06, 9.06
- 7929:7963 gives 0.08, 8.71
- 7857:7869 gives 0.24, 8.1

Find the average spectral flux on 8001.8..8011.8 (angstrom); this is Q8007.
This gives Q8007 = 8.65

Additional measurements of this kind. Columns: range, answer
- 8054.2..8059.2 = 8.67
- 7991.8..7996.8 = 8.53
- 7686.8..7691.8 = 8.81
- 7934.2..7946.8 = 8.9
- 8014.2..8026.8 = 8.61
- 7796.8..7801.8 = 8.47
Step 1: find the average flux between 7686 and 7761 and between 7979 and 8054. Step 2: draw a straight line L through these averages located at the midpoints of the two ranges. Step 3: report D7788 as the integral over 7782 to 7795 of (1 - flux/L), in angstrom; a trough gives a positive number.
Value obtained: 2.7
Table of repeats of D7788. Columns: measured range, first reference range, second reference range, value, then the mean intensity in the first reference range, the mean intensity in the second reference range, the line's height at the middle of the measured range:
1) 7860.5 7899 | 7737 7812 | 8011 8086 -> 3.2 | 9.82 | 8.54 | 9.33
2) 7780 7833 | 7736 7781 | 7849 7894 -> 5.9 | 10.6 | 8.48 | 9.71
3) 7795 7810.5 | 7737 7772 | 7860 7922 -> 2.6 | 11.1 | 8.72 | 10.3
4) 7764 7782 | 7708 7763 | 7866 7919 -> 4.5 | 12.5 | 8.78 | 11.6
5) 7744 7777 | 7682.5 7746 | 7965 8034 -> 4.3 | 11.9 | 8.58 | 11.4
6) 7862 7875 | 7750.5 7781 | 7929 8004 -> 0.6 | 8.74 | 8.65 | 8.7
